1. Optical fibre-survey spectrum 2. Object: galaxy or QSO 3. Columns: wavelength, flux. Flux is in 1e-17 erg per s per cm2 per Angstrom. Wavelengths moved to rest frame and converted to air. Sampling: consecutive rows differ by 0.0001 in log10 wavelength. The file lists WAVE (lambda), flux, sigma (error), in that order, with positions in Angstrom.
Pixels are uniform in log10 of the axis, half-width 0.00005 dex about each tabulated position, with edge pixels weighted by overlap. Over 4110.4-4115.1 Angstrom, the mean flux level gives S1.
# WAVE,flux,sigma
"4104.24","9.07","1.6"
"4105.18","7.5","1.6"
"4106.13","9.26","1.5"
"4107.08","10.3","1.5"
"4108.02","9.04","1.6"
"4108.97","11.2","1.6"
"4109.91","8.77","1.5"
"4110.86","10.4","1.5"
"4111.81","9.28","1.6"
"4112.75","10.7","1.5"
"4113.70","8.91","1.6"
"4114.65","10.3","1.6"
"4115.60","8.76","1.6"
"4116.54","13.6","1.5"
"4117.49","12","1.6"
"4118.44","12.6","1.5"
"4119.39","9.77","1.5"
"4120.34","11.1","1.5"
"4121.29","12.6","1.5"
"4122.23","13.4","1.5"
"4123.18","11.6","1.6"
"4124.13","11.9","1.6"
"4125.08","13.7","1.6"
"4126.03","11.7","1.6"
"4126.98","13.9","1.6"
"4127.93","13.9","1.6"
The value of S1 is 9.91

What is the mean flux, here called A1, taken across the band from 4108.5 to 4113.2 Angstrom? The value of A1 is 10.1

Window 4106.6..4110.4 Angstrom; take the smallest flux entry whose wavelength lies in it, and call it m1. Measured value 8.77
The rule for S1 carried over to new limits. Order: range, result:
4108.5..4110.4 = 10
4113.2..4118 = 10.7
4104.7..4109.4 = 9.44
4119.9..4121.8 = 11.9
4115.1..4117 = 11.2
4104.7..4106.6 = 8.39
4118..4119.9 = 11.1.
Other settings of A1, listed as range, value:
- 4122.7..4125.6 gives 12.4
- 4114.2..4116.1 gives 9.62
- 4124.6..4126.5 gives 12.7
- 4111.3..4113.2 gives 10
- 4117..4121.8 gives 11.6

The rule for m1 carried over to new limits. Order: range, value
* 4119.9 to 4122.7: 11.1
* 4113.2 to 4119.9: 8.76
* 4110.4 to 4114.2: 8.91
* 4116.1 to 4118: 12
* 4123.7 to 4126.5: 11.7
